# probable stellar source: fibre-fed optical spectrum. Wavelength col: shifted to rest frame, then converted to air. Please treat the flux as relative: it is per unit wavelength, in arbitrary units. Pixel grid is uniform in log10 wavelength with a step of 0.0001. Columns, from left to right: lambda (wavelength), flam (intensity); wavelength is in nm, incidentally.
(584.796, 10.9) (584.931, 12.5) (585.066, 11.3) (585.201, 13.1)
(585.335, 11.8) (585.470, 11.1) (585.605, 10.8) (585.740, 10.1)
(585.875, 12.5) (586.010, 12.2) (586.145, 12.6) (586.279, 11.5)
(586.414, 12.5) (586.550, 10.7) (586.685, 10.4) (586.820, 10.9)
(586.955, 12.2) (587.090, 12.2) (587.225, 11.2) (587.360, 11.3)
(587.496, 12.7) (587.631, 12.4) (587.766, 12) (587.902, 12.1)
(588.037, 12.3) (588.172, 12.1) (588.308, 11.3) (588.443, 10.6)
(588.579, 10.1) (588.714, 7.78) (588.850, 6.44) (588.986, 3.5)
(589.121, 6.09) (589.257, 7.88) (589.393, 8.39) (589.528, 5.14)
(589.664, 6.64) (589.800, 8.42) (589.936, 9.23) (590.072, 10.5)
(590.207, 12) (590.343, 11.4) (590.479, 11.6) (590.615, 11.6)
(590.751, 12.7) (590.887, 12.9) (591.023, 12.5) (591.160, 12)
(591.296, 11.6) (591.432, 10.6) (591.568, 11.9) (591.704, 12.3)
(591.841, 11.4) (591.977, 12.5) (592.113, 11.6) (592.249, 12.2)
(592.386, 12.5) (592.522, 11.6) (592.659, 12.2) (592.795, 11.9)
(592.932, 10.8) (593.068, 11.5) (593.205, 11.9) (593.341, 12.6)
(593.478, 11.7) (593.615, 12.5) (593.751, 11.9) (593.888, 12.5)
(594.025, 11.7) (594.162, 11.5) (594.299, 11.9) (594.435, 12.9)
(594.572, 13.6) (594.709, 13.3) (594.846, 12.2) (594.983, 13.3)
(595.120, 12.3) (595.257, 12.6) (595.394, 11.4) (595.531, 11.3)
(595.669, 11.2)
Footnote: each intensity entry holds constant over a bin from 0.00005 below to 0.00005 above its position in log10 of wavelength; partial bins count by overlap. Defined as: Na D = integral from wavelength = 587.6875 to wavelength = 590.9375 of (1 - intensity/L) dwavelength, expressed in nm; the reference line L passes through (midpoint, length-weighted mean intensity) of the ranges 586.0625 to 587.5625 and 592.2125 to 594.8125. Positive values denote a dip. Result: 0.59 nm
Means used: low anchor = 11.7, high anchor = 12.1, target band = 9.69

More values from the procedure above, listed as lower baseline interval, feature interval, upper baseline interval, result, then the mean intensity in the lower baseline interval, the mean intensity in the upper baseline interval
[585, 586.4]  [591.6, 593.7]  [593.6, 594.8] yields 0.06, 11.7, 12.4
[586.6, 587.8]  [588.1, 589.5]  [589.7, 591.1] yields 0.38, 11.7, 11.2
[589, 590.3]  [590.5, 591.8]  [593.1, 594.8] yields -0.33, 8.12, 12.3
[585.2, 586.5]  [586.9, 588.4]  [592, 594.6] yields -0.02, 11.7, 12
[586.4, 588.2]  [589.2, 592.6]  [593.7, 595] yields 0.35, 11.8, 12.5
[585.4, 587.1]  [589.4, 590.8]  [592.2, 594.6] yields 0.23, 11.5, 12.1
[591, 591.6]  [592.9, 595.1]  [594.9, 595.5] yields -0.03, 11.6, 12.3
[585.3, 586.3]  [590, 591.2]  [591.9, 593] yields -0.01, 11.6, 11.9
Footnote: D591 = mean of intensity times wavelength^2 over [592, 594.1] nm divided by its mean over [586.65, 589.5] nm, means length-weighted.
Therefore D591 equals 1.2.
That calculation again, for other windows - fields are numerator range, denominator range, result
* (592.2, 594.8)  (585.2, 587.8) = 1.06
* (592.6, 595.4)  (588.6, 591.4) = 1.31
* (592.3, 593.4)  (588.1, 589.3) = 1.43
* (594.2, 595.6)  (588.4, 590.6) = 1.49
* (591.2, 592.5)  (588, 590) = 1.44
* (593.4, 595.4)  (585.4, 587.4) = 1.11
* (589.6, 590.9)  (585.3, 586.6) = 0.93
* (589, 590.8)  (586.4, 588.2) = 0.79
